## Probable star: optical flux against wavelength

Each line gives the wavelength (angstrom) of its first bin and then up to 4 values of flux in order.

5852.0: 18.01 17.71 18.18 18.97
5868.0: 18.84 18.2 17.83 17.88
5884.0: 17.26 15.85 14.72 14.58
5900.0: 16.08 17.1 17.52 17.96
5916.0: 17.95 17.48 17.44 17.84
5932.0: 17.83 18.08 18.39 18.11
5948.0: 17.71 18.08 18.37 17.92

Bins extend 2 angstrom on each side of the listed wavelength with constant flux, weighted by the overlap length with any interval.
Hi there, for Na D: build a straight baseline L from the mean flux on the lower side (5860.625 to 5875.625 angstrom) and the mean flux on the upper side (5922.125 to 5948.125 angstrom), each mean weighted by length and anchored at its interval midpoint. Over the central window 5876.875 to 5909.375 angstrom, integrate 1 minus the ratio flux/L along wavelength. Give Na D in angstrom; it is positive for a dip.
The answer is 3.39 angstrom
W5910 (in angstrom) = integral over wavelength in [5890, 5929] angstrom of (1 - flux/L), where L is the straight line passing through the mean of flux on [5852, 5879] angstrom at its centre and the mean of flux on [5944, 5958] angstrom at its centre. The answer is 2.8 angstrom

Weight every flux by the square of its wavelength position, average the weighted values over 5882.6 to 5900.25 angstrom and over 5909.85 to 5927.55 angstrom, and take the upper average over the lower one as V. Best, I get 1.1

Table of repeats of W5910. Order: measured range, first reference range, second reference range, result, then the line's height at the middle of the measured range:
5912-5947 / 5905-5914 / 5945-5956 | -0.11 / 17.8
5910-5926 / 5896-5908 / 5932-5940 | -0.47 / 17.2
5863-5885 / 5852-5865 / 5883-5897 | -1.66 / 16.9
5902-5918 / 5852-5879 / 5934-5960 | 0.48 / 18.2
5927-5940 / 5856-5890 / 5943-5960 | 0.01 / 18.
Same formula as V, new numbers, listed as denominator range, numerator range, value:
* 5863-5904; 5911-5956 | 1.07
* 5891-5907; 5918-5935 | 1.13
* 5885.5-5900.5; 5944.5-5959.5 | 1.20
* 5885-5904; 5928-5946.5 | 1.17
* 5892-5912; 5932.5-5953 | 1.12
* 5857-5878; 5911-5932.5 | 0.98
